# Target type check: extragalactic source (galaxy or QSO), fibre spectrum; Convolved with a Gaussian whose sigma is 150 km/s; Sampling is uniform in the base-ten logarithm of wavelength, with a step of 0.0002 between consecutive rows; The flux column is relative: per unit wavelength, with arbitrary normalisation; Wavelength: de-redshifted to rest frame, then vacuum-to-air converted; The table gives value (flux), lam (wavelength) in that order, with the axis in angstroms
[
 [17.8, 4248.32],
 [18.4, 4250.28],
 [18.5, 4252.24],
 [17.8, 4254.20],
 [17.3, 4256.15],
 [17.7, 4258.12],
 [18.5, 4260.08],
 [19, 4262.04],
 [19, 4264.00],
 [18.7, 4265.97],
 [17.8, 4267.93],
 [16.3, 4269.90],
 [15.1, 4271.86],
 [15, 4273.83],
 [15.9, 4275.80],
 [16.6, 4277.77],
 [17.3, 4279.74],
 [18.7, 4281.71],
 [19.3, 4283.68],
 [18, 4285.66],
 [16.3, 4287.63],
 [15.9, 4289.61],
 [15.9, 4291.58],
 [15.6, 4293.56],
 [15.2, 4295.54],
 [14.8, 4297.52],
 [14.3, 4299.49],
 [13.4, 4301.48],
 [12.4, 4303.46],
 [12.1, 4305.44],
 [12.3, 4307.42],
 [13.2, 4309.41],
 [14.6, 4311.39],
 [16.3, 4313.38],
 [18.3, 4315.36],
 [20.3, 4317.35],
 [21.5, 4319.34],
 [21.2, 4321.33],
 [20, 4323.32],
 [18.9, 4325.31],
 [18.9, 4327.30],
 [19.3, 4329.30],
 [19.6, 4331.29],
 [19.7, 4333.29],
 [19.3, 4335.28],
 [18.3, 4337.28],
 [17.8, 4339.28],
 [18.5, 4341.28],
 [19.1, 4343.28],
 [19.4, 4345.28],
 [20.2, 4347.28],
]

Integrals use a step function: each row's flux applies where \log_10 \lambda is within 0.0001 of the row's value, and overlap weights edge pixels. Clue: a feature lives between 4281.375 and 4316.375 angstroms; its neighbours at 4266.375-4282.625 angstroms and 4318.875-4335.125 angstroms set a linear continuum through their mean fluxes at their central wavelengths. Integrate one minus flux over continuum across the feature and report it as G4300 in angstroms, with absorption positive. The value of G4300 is 5.3 angstroms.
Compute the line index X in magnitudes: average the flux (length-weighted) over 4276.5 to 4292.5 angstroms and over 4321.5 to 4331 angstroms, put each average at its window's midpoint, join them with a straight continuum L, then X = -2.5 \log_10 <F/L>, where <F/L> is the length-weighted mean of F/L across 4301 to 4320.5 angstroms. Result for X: 0.20 mag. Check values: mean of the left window 17.2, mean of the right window 19.5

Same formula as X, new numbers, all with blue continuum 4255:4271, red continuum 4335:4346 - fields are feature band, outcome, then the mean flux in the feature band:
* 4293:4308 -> 0.31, 13.8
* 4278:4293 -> 0.06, 17.3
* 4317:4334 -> -0.08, 19.9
